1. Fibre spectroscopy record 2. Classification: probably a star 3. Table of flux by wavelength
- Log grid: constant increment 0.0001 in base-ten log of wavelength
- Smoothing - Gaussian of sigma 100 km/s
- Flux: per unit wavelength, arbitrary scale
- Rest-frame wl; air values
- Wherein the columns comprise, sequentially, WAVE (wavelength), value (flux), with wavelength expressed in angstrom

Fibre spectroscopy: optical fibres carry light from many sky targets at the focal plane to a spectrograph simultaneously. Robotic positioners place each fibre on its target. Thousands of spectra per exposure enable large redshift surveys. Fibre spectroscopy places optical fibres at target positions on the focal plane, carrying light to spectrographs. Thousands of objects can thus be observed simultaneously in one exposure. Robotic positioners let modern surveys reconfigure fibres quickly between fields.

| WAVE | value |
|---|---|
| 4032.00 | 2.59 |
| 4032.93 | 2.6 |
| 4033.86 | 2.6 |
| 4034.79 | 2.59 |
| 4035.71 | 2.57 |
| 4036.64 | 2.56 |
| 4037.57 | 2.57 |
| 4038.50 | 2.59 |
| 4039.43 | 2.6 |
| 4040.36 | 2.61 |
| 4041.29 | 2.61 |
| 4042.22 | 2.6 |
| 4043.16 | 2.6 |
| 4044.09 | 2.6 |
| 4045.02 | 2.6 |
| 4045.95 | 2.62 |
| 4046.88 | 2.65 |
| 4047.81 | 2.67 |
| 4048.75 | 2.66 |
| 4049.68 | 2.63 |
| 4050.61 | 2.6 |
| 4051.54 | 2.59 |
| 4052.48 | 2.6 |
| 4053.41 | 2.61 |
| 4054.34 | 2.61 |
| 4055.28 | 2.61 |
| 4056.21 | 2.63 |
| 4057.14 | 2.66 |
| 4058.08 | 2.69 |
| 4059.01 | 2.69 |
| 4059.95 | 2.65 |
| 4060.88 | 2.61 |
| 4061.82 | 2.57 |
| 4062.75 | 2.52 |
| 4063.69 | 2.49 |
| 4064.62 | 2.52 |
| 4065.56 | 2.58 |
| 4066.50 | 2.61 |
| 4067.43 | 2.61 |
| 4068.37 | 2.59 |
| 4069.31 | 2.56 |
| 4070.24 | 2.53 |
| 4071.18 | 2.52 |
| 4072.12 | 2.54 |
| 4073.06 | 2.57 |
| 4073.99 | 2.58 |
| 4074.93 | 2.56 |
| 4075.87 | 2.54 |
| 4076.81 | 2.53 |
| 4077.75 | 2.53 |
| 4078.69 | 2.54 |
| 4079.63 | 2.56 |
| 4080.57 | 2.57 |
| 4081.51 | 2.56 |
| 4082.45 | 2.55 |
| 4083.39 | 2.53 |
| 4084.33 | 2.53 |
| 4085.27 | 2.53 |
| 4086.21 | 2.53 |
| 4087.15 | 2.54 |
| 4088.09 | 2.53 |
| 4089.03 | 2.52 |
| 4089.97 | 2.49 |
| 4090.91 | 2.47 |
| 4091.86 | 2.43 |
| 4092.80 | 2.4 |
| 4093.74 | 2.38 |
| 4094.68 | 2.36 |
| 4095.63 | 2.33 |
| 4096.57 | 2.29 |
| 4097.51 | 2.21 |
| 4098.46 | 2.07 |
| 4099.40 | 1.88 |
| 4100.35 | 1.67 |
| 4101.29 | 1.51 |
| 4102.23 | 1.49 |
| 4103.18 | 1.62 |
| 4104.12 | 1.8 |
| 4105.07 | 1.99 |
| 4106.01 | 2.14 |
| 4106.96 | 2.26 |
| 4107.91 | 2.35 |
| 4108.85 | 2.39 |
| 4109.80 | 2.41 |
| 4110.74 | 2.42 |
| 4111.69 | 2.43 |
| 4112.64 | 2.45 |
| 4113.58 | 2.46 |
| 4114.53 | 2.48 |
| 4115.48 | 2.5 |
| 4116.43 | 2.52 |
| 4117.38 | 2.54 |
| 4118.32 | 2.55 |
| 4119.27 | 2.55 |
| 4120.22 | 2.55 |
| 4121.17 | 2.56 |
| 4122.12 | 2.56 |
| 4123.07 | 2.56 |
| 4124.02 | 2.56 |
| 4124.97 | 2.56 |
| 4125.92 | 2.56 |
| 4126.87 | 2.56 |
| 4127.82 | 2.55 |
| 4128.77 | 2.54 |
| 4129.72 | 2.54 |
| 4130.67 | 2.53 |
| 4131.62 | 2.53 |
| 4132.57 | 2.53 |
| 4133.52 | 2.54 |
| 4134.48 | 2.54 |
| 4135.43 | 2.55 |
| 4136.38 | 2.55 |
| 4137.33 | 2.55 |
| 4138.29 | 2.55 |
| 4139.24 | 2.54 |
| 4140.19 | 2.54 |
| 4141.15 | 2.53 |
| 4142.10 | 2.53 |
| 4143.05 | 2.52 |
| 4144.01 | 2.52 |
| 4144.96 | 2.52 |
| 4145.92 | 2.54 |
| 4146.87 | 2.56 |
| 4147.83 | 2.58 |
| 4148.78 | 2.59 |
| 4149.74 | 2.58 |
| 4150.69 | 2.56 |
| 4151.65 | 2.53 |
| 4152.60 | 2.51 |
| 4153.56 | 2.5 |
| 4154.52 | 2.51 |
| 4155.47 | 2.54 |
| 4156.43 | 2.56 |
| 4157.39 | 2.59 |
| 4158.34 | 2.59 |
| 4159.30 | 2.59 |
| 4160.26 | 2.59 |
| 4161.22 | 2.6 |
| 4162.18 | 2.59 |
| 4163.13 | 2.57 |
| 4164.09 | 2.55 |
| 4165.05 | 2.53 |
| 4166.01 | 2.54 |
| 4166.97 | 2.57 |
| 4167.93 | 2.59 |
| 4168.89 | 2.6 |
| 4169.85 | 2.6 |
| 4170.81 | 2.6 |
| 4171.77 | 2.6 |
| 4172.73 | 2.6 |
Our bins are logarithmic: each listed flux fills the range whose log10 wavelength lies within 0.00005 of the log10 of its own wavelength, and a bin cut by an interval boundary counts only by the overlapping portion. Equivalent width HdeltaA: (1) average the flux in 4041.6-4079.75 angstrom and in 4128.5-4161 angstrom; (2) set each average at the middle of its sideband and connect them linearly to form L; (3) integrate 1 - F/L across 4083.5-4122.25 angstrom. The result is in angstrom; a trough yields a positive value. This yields 3.9 angstrom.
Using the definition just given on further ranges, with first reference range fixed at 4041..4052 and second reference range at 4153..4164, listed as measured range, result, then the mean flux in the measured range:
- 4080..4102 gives 2.2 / 2.33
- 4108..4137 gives 0.7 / 2.52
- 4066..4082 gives 0.3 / 2.56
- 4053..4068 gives 0.1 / 2.6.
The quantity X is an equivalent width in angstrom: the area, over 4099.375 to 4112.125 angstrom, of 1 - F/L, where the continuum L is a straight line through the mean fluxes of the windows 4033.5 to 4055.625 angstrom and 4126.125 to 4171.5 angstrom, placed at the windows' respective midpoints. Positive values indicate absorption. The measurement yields 2.7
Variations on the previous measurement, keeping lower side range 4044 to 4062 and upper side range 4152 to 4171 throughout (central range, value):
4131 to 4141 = 0.2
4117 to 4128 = 0.1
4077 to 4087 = 0.3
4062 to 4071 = 0.2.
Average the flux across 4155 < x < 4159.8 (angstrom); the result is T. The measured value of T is 2.57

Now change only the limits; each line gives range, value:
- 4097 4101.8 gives 1.87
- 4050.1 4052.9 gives 2.6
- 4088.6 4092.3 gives 2.47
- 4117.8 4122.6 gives 2.56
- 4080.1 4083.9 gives 2.55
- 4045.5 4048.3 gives 2.64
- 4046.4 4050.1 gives 2.65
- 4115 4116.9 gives 2.5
